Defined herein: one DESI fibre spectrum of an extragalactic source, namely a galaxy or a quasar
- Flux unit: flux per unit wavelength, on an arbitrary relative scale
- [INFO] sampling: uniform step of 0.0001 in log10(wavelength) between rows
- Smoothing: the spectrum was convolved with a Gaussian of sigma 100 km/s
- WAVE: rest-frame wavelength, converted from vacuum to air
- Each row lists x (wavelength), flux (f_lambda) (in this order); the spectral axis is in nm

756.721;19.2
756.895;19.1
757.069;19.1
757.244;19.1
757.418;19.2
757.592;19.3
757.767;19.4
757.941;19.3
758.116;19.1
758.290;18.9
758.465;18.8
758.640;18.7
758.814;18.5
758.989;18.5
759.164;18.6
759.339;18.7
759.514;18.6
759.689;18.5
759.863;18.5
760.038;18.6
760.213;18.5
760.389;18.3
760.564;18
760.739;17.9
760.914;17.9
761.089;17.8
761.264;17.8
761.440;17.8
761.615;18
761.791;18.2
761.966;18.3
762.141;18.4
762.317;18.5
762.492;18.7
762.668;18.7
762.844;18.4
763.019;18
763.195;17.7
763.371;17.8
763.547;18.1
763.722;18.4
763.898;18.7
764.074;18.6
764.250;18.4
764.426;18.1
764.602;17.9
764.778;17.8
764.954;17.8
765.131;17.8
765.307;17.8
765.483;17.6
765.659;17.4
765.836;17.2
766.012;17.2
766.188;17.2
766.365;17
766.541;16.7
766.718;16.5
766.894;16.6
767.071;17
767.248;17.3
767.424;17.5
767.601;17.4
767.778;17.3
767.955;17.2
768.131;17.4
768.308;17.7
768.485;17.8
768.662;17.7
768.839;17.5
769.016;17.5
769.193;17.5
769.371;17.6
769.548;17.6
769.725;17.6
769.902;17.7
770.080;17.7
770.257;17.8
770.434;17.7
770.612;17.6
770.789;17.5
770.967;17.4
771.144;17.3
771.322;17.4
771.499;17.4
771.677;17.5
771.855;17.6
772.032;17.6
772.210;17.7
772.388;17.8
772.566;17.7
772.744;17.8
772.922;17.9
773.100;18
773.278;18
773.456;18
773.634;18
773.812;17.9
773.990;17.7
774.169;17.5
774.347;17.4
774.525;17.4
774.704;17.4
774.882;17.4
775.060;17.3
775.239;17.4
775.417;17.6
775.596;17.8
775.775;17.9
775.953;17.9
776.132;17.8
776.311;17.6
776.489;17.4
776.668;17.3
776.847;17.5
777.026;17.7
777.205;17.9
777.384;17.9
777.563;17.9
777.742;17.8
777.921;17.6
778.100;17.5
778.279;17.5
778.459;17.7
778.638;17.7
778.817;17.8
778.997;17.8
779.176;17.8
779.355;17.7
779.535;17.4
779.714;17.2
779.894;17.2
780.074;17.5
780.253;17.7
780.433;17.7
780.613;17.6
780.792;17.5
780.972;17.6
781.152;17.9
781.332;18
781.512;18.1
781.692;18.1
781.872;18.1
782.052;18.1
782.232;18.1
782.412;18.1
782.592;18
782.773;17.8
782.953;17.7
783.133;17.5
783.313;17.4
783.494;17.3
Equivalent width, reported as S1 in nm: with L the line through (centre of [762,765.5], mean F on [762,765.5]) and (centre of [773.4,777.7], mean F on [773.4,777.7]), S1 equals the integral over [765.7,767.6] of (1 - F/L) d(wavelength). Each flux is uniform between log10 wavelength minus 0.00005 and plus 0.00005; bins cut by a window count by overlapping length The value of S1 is 0.11 nm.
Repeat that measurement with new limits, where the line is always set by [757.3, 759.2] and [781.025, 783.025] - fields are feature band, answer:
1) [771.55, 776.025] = 0.156 nm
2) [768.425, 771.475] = 0.149 nm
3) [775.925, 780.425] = 0.128 nm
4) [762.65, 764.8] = 0.061 nm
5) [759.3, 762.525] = 0.102 nm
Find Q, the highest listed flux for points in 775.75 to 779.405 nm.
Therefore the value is 17.9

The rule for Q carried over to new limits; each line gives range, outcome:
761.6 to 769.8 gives 18.7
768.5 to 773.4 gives 18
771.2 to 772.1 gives 17.6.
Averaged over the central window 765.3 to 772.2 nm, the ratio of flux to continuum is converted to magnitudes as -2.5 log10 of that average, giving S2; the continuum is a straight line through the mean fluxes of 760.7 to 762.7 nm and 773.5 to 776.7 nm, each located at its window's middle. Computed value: 0.03 mag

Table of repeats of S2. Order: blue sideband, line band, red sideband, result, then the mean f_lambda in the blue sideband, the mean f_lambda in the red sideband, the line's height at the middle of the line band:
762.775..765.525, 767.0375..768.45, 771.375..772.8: 0.030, 18.1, 17.6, 17.9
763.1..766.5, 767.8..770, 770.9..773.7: 0.011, 17.8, 17.7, 17.7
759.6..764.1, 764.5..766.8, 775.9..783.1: 0.045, 18.2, 17.7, 18.1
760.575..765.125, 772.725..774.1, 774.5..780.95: -0.009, 18.1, 17.6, 17.8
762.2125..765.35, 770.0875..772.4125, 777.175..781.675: 0.023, 18.2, 17.7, 17.9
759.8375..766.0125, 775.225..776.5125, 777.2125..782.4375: 0.007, 18.1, 17.7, 17.8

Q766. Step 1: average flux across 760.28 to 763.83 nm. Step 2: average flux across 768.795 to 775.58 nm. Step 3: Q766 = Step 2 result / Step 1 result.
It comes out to 0.97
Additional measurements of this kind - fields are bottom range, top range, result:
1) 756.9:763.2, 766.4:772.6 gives 0.94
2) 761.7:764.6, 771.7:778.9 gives 0.97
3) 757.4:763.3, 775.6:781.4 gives 0.96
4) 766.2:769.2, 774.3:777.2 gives 1.02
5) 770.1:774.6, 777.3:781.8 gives 1.00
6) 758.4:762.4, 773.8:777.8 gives 0.96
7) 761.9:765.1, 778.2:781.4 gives 0.97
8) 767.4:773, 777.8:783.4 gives 1.01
